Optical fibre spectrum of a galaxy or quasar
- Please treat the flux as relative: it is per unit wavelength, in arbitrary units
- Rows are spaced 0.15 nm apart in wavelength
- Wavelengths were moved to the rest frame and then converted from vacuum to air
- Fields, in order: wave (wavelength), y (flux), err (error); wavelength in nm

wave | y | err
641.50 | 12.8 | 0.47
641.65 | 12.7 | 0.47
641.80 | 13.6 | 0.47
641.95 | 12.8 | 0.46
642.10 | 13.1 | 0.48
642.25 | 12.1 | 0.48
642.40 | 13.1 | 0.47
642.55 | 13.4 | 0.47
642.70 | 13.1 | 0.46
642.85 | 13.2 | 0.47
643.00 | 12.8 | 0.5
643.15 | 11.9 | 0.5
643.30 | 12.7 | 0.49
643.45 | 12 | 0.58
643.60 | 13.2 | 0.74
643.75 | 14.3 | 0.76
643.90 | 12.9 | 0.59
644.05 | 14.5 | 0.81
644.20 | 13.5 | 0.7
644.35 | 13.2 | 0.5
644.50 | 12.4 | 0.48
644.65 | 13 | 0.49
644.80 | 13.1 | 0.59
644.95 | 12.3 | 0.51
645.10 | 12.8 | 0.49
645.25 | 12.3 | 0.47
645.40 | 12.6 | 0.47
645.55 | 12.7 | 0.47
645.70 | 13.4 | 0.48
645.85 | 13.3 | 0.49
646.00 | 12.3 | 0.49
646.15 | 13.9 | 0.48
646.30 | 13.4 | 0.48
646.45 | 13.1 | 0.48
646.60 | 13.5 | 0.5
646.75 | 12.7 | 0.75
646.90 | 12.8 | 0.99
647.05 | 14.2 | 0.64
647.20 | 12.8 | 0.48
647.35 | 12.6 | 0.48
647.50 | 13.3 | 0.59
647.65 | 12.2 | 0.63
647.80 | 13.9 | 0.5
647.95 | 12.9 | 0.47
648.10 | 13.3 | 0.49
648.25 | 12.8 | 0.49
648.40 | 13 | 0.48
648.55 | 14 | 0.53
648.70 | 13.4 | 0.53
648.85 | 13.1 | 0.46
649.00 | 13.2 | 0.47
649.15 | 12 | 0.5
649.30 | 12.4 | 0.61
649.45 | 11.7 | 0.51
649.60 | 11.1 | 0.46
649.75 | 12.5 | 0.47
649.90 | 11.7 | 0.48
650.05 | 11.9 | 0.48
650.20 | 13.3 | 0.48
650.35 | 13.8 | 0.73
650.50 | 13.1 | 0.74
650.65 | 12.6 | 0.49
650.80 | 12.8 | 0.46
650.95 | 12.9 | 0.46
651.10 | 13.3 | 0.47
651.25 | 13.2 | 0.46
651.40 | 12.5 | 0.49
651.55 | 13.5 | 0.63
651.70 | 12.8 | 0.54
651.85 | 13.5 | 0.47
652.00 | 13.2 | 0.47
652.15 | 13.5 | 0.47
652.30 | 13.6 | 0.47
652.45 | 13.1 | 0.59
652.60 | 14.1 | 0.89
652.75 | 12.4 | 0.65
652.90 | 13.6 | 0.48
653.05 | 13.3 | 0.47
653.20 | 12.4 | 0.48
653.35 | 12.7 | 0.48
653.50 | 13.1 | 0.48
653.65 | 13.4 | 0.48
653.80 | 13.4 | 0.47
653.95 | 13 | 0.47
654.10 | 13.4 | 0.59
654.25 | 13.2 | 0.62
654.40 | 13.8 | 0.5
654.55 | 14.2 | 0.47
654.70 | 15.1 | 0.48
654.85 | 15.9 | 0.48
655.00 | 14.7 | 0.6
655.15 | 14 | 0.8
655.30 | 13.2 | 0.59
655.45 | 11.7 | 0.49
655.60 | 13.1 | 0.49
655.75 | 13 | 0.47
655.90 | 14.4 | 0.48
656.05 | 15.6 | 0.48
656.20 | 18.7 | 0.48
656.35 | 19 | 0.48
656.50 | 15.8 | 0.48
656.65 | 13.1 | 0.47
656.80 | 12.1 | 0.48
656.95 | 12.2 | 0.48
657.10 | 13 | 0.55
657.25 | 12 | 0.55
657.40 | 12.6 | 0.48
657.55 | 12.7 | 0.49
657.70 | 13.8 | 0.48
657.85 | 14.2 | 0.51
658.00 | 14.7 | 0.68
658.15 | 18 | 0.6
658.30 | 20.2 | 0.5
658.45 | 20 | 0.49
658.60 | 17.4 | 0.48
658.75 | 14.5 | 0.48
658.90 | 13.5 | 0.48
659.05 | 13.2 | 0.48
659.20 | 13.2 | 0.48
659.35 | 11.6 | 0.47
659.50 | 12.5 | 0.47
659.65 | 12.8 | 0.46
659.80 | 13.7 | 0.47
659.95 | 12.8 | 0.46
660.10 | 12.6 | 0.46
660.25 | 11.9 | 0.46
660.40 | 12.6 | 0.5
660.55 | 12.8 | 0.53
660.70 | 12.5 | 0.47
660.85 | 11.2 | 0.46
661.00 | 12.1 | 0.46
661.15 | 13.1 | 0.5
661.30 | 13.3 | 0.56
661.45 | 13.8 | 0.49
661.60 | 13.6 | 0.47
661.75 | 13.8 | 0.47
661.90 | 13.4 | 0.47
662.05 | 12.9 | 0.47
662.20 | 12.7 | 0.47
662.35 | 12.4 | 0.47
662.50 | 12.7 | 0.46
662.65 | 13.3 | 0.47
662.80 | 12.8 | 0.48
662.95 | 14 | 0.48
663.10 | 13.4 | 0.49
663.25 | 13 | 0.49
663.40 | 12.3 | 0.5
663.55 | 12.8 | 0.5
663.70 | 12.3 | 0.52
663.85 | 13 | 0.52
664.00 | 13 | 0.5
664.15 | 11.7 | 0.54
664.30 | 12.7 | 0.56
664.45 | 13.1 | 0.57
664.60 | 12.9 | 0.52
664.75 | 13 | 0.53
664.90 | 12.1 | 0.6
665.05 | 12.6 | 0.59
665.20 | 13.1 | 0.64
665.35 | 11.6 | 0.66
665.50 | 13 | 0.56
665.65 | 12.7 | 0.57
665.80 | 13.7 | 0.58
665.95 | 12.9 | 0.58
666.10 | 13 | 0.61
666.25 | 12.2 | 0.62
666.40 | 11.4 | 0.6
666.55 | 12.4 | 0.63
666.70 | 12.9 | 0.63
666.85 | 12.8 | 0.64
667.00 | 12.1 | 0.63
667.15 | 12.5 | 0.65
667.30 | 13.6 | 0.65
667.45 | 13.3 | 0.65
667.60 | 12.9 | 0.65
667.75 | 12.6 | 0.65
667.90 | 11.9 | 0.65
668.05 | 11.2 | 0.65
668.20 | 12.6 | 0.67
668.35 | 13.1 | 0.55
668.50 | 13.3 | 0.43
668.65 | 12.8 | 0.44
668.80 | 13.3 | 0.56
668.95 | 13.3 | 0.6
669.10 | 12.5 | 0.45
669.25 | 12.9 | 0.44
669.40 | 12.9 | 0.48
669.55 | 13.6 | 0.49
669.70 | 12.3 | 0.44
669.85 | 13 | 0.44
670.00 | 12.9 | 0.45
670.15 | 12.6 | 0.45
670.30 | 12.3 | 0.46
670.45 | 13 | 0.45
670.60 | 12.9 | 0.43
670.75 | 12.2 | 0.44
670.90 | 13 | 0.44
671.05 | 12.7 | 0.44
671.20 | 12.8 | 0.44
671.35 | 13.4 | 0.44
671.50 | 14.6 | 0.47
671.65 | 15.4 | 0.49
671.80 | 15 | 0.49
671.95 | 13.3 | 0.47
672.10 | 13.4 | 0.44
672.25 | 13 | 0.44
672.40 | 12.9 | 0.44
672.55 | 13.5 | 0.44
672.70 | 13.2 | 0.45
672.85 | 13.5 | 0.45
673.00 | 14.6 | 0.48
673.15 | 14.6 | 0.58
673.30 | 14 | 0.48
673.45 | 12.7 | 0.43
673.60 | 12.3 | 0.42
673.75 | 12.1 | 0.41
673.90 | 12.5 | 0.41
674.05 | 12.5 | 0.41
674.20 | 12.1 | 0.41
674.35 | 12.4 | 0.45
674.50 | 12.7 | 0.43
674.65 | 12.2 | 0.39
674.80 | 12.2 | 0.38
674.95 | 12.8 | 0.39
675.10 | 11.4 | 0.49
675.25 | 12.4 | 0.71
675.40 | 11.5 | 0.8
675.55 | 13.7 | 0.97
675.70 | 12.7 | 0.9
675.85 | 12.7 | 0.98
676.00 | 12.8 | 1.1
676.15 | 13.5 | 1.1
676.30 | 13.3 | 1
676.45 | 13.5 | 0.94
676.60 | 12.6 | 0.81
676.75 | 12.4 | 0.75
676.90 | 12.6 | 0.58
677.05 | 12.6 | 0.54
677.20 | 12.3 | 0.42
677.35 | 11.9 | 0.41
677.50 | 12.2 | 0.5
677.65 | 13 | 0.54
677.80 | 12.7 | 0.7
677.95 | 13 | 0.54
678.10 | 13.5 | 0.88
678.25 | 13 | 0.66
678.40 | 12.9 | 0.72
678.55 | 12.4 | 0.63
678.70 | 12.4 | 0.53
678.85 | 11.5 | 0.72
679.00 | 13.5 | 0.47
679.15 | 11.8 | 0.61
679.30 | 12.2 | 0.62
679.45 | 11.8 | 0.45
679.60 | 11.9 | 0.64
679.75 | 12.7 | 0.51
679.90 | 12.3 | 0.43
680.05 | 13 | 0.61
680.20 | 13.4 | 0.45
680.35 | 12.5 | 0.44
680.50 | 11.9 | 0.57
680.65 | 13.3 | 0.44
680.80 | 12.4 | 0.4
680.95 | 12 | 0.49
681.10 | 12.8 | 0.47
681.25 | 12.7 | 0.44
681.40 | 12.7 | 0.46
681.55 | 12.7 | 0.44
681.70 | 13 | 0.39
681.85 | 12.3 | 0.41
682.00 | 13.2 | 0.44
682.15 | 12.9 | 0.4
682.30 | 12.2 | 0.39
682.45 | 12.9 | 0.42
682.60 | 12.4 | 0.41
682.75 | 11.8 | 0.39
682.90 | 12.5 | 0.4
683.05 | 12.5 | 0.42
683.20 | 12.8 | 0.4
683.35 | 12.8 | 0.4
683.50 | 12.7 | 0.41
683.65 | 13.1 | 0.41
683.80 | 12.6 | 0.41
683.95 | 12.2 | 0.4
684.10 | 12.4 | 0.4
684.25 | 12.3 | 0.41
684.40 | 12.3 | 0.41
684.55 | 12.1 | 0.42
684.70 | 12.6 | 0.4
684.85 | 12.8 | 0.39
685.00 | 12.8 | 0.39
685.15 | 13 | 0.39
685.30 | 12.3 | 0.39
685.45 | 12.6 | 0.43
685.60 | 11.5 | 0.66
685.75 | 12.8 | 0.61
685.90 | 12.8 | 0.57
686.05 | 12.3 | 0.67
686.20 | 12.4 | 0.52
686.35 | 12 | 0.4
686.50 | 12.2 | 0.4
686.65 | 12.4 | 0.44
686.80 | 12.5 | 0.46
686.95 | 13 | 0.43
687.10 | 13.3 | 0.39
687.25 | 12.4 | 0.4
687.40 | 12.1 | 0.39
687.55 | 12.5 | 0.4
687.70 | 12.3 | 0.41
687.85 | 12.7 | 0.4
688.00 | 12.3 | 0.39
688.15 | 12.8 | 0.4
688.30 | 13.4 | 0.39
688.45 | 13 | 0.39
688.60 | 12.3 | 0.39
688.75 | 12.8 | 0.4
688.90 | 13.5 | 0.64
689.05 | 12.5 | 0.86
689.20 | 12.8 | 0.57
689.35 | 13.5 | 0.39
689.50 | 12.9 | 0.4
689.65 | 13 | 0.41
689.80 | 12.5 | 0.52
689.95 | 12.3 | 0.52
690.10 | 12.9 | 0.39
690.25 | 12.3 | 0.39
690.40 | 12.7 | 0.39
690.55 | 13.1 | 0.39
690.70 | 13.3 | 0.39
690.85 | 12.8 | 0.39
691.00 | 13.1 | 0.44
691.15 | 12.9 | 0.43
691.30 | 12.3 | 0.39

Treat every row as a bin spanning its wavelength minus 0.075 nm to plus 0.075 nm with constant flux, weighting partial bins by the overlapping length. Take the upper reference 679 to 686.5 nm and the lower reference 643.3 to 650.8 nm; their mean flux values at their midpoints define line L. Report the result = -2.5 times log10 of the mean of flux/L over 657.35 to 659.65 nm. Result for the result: -0.155 mag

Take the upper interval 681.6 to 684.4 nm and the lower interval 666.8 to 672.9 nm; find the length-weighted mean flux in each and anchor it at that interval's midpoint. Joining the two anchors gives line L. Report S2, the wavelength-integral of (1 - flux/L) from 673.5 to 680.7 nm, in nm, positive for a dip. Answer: 0.13 nm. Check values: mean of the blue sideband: 13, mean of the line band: 12.6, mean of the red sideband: 12.6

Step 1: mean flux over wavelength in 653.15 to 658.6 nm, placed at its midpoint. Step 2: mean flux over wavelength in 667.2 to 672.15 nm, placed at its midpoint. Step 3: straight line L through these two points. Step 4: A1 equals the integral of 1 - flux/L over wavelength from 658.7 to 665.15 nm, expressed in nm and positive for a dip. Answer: 0.43 nm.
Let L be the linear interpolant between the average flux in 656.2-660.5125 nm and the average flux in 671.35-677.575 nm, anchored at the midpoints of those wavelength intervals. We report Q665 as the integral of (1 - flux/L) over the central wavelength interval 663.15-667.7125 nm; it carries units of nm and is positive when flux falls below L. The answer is 0.32 nm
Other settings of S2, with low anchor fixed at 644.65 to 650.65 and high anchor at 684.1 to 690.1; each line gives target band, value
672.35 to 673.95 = -0.073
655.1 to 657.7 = -0.217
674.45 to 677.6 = 0.027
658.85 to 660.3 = 0.002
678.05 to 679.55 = 0.023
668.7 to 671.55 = -0.049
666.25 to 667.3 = 0.026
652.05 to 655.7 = -0.186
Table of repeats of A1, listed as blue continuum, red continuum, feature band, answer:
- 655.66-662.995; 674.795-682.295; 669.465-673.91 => -0.07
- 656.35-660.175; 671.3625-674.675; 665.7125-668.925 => 0.22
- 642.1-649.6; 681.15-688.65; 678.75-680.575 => 0.04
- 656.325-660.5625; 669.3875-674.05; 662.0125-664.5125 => 0.17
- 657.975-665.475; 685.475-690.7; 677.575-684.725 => 0.14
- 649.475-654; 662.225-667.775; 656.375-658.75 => -0.37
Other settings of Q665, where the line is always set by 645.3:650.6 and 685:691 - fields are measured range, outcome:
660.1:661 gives 0.04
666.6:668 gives 0.01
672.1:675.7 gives -0.02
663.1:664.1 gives 0.00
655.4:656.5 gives -0.20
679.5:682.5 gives 0.02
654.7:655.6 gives -0.07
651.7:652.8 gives -0.04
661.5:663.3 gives -0.05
